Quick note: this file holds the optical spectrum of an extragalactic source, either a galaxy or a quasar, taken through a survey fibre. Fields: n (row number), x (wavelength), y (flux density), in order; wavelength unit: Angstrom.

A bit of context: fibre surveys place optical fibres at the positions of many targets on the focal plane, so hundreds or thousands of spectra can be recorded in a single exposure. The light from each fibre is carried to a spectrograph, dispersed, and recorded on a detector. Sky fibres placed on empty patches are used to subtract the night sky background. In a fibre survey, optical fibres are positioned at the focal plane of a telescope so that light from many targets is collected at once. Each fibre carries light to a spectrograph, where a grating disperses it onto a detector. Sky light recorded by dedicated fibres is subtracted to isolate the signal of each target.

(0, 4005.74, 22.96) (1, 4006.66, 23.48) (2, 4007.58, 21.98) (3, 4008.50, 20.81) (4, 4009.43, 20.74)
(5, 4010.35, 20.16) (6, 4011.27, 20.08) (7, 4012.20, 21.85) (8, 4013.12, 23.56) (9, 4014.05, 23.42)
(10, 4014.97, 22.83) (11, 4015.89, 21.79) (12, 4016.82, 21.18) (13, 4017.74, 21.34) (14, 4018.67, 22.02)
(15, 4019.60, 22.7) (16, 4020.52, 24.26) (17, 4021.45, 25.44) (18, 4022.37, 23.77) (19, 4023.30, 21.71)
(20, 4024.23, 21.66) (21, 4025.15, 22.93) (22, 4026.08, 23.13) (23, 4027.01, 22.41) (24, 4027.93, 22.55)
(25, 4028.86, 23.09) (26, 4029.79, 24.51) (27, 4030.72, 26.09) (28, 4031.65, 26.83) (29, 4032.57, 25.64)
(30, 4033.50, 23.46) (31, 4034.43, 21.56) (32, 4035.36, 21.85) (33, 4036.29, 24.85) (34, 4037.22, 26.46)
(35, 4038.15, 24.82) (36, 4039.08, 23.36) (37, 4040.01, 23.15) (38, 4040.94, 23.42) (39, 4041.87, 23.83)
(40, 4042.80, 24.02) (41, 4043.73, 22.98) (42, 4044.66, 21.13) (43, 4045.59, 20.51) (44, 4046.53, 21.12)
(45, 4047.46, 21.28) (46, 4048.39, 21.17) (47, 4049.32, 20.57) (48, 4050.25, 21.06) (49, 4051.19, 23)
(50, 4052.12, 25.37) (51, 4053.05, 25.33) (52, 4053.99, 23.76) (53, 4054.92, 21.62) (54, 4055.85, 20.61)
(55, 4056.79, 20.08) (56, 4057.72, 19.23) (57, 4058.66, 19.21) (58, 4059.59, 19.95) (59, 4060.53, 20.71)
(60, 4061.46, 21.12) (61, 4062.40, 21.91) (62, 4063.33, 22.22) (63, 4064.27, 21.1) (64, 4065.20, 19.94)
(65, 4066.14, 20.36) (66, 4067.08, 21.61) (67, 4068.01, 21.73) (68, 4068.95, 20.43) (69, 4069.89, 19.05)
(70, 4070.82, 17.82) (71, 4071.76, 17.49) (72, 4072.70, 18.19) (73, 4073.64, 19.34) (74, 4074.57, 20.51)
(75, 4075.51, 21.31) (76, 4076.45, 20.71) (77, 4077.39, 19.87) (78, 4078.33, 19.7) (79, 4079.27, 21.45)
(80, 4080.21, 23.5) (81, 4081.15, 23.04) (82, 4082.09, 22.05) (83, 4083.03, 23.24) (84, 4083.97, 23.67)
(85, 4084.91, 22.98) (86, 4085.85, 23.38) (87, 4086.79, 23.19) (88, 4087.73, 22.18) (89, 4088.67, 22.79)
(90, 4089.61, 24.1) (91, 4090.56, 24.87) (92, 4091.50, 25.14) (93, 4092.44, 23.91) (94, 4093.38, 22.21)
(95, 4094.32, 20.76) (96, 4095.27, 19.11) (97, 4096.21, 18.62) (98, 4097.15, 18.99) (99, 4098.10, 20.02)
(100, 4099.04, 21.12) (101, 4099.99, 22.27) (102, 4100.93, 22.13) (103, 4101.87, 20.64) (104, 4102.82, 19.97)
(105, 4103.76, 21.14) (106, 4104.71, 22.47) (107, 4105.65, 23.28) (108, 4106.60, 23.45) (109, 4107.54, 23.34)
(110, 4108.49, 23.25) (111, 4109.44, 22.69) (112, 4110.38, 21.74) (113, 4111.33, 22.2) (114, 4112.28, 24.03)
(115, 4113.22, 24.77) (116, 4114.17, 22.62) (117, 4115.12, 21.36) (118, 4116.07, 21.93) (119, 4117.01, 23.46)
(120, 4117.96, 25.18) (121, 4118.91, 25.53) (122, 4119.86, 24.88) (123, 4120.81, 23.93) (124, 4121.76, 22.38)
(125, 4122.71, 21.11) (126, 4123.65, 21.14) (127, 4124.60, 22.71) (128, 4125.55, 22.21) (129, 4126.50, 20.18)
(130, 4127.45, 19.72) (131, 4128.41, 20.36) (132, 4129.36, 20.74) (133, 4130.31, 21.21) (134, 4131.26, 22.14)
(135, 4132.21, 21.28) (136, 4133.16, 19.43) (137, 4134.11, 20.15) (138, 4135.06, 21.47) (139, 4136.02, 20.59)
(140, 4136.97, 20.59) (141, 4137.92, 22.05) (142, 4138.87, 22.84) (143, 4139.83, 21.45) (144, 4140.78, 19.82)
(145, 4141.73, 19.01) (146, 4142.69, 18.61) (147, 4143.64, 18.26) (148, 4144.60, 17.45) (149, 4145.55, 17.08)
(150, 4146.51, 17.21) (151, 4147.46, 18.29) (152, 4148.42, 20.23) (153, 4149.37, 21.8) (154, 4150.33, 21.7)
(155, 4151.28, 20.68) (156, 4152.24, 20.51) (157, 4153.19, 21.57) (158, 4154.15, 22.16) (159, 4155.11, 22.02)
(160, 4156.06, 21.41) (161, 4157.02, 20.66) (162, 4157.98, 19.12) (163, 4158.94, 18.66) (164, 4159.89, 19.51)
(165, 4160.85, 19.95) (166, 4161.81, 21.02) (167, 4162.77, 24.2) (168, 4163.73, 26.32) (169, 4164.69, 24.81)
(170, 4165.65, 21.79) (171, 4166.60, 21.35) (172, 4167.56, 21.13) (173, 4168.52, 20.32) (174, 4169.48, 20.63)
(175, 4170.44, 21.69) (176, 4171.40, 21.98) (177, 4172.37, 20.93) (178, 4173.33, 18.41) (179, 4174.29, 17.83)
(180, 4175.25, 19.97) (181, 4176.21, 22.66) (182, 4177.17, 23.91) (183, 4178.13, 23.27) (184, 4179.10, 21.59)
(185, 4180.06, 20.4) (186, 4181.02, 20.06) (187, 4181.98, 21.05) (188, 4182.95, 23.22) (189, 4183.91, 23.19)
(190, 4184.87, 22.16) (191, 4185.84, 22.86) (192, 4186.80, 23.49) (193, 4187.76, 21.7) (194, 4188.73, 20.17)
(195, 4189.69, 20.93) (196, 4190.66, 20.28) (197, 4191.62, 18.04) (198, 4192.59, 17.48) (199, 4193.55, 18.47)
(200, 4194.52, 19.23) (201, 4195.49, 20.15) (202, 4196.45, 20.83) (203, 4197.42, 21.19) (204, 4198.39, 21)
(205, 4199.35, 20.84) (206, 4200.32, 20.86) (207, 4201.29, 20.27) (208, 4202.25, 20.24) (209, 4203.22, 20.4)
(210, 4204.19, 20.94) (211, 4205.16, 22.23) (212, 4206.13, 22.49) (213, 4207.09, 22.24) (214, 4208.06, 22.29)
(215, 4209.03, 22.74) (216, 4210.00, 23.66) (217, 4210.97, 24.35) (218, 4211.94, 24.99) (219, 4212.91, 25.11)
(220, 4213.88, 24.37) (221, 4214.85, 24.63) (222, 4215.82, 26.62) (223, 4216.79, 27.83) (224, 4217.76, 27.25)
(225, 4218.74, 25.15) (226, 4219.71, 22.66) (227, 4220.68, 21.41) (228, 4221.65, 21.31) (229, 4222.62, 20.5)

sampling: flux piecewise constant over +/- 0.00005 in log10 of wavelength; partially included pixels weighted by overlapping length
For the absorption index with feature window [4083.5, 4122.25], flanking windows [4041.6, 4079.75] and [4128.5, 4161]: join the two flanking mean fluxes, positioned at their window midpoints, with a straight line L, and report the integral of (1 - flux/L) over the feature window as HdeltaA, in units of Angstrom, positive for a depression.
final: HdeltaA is -3.6 Angstrom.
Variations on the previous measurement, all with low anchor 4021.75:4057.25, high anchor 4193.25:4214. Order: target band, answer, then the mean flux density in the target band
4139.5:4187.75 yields 2.4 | 21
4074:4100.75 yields 0.8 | 21.9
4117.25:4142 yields 0.7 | 21.7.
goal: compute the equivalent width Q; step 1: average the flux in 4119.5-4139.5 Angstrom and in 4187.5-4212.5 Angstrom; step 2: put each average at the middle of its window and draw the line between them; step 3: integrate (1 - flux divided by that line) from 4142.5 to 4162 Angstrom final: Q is 1.3 Angstrom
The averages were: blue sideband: 21.5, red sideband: 21.1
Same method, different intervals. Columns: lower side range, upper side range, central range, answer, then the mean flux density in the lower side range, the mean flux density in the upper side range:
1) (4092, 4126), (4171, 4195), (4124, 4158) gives 1.9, 22.2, 20.9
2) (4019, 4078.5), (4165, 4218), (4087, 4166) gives 1.3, 22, 21.8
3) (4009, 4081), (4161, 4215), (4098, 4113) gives -0.2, 22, 21.6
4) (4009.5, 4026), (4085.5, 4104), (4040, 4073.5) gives 1.3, 22.4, 21.8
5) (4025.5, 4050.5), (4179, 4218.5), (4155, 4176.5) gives 1.1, 23.2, 22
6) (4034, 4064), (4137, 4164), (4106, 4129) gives -1.8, 22.2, 20.4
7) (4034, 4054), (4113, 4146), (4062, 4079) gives 1.7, 22.9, 21.3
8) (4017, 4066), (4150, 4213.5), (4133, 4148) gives 1.4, 22.6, 21.4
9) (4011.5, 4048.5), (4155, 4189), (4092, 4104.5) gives 0.8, 23.1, 21.5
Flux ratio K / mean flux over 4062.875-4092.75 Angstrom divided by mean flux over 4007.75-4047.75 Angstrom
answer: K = 0.9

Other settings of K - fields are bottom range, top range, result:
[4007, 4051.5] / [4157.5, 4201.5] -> 0.93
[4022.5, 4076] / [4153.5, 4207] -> 0.96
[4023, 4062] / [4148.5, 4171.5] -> 0.95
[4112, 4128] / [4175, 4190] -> 0.97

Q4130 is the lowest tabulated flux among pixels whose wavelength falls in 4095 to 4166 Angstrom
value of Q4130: 17.08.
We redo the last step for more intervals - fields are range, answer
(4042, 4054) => 20.51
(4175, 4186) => 19.97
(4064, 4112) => 17.49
